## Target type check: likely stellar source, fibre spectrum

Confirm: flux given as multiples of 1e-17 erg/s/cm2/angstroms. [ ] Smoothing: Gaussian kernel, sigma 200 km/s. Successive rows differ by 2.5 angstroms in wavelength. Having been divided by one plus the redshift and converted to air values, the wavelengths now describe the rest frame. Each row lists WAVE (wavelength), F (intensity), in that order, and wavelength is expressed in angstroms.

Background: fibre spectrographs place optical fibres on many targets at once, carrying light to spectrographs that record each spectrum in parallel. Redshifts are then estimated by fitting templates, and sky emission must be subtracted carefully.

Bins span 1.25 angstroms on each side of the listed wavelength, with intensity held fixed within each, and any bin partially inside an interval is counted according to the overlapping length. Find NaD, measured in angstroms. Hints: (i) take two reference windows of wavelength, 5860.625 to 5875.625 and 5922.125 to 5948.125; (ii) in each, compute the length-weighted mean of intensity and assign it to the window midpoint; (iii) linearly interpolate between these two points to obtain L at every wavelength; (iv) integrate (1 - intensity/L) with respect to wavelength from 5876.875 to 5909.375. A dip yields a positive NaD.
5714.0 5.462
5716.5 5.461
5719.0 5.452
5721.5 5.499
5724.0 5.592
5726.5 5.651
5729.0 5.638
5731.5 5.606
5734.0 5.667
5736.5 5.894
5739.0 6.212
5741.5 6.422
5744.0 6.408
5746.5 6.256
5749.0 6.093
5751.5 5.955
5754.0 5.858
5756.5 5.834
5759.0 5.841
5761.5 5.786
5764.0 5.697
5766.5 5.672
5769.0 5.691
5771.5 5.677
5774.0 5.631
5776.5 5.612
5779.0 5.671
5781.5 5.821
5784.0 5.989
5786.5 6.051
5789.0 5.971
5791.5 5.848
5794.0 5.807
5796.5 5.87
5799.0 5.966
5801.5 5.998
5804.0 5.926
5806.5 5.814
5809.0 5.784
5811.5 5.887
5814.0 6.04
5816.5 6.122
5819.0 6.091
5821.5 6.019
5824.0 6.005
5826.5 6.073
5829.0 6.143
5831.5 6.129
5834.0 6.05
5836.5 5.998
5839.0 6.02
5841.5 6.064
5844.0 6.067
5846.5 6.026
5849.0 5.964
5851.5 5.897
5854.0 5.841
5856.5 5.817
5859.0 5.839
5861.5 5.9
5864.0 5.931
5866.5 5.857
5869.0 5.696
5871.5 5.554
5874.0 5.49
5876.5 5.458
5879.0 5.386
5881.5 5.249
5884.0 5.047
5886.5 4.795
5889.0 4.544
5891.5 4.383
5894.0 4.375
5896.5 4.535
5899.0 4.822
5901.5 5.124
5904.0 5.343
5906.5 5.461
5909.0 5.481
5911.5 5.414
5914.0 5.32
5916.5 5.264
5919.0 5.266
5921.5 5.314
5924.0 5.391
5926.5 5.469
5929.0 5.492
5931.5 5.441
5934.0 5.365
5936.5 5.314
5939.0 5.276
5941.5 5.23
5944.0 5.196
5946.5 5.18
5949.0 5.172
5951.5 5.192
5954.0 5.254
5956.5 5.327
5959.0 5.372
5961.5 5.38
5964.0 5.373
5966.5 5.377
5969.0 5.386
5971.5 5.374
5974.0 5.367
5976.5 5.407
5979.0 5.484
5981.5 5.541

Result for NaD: 3.6 angstroms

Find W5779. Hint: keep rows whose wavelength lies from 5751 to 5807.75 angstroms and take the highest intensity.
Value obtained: 6.051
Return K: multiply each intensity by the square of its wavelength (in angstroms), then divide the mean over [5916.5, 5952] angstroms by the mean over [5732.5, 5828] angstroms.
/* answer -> 0.95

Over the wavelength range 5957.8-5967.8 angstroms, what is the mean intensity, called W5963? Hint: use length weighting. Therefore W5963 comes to 5.38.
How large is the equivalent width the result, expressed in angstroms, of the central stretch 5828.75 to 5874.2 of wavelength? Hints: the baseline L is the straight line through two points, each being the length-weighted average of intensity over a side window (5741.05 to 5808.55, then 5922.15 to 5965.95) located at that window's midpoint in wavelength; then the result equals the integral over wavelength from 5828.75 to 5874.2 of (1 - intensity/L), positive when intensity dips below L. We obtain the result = -2.29 angstroms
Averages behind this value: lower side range 5.89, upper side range 5.32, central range 5.91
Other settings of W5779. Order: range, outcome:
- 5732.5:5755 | 6.422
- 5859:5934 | 5.931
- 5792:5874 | 6.143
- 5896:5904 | 5.343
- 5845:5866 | 6.026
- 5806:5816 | 6.04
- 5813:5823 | 6.122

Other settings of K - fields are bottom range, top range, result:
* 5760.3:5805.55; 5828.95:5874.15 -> 1.04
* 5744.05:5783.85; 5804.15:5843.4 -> 1.05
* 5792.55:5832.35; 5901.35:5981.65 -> 0.93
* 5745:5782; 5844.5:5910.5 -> 0.96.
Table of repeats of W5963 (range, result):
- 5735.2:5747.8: 6.24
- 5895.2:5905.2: 4.95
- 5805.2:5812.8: 5.83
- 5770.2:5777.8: 5.64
